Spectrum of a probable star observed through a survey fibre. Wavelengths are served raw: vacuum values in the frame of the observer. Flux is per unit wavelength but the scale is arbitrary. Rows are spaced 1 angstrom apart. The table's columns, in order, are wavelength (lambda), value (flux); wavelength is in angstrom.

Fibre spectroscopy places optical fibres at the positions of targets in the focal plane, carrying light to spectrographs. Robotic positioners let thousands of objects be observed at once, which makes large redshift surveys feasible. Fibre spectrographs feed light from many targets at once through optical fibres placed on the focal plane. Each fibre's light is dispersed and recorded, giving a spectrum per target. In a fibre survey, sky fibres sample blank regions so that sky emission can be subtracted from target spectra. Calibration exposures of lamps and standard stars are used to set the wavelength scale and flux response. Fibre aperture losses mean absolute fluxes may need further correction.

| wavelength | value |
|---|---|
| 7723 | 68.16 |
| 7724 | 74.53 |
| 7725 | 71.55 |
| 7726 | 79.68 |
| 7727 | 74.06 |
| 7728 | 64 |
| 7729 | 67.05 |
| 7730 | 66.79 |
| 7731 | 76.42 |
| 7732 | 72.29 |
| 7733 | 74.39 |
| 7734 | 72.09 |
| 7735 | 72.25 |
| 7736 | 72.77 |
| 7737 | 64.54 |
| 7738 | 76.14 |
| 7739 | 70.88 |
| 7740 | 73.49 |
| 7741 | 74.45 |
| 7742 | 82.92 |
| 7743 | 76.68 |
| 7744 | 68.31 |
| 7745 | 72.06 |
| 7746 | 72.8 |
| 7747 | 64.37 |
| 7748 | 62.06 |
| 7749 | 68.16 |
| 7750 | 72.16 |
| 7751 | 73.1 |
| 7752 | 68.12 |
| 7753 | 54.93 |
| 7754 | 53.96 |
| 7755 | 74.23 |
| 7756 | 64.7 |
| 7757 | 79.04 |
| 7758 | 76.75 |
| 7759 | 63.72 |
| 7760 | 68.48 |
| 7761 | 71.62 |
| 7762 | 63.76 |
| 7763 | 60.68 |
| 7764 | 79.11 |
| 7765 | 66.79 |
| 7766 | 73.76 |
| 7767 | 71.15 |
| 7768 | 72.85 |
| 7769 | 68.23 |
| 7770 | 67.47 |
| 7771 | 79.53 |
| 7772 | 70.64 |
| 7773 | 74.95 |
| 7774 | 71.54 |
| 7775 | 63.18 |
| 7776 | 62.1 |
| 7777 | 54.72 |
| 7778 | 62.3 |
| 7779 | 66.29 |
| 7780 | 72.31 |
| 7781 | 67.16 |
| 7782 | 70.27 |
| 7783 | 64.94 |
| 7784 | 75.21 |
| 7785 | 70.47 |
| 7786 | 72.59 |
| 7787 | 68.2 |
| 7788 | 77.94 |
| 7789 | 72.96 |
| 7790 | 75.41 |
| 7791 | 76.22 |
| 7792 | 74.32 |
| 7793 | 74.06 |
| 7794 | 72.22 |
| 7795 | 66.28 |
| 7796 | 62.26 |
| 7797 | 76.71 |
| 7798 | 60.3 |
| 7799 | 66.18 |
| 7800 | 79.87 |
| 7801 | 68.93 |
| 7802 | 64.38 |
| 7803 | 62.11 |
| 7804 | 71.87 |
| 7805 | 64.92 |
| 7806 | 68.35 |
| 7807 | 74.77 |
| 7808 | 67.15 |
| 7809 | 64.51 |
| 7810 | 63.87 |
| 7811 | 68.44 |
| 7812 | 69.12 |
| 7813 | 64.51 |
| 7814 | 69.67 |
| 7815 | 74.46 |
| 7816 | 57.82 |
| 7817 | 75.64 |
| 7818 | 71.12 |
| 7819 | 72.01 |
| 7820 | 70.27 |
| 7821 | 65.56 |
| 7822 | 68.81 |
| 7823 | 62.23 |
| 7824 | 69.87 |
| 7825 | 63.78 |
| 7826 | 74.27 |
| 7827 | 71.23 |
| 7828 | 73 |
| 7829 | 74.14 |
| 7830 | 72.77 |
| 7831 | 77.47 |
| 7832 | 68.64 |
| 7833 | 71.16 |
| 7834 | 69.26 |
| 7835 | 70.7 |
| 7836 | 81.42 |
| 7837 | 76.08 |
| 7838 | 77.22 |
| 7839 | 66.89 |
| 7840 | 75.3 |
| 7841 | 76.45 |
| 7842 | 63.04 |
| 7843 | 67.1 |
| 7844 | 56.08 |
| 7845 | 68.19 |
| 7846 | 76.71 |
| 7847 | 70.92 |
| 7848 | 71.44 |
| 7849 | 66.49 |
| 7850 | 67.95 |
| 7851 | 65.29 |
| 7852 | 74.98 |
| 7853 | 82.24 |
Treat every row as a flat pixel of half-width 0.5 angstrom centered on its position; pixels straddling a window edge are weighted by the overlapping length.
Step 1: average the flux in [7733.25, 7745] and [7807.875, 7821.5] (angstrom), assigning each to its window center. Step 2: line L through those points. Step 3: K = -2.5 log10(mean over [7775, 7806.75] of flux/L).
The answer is 0.01 mag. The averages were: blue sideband 73.1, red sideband 68.2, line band 69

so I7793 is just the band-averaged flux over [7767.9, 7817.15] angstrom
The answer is 69.1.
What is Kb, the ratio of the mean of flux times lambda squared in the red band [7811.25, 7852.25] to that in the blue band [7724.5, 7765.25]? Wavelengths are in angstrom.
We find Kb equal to 1.02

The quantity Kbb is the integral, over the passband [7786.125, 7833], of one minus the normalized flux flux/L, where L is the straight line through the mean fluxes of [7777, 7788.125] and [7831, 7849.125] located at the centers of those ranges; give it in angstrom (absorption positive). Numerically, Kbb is 0.0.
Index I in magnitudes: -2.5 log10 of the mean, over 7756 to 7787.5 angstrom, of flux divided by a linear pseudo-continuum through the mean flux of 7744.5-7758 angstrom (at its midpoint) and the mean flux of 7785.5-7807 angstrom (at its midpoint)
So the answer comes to 0.00 mag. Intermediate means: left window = 68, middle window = 69.3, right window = 70.4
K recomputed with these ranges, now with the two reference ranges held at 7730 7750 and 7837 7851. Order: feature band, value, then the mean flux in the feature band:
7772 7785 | 0.06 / 67.3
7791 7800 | 0.01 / 70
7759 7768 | 0.03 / 69.3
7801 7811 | 0.05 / 67.1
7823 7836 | -0.02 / 71.4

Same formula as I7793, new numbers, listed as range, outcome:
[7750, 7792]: 69.4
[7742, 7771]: 69.3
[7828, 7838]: 73.7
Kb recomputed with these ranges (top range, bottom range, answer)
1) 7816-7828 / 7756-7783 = 1.02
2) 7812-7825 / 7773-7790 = 1.00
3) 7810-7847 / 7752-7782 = 1.05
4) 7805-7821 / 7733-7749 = 0.97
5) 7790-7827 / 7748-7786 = 1.02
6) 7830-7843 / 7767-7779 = 1.08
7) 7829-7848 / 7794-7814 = 1.06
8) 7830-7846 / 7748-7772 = 1.05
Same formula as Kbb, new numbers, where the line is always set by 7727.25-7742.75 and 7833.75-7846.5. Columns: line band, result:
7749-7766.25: 0.8 angstrom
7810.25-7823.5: 0.6 angstrom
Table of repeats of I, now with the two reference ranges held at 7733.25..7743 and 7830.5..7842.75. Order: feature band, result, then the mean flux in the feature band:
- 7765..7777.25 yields 0.06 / 69.4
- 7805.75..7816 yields 0.08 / 68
